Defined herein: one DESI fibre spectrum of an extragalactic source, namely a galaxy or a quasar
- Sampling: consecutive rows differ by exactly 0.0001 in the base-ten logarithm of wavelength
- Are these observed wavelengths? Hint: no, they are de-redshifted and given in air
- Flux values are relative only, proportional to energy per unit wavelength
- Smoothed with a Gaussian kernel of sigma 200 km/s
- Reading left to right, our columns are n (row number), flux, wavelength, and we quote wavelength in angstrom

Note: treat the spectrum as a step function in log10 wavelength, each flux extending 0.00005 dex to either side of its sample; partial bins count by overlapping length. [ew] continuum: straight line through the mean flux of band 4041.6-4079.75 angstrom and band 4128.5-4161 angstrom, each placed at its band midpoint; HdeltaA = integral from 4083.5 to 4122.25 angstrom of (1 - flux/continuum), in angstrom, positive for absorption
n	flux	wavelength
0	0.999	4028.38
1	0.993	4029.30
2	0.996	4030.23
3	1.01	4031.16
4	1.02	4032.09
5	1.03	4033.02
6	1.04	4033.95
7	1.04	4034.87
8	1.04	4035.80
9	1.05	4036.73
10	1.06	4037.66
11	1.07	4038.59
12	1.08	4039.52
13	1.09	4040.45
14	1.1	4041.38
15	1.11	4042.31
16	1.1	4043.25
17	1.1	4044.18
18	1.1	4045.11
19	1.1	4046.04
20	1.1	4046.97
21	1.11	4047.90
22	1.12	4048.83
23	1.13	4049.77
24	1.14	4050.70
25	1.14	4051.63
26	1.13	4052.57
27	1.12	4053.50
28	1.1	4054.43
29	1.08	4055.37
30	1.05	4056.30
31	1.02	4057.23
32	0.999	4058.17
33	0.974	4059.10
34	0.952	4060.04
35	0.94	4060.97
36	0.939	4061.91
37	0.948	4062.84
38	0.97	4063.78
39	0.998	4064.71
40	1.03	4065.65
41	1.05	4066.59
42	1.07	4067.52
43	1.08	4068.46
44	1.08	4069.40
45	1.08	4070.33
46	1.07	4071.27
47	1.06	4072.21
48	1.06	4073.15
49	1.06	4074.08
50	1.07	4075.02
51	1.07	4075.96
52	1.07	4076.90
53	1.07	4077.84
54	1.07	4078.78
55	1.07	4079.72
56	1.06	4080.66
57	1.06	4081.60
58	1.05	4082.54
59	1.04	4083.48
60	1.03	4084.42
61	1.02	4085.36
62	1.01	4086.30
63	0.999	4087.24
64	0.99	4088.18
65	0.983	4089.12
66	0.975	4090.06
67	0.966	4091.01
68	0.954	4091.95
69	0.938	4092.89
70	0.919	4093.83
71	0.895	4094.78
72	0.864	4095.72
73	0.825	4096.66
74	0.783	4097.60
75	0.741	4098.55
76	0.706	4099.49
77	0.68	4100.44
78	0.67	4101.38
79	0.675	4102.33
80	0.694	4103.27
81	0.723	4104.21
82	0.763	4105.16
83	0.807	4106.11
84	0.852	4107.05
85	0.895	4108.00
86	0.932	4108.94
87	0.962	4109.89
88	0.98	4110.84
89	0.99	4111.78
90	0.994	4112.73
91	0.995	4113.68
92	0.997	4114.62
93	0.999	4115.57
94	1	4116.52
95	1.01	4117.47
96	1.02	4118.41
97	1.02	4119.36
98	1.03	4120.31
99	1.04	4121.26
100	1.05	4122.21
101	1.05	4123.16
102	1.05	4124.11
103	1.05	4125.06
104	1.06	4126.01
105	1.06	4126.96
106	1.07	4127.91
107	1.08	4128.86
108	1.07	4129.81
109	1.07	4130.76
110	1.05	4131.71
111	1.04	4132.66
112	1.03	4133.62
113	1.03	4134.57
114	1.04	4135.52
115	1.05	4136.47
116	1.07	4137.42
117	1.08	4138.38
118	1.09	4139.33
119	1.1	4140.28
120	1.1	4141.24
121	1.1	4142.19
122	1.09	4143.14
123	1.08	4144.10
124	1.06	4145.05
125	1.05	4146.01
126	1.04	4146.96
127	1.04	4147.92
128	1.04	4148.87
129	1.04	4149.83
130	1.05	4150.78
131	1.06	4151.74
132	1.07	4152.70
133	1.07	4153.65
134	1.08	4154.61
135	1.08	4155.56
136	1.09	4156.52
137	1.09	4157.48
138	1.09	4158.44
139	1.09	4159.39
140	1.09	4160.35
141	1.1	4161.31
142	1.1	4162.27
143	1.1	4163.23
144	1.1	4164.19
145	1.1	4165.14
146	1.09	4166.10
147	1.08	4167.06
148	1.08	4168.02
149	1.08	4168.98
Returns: 5.57 angstrom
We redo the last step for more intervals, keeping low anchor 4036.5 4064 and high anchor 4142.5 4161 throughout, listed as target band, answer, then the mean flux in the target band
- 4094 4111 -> 4.2 angstrom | 0.801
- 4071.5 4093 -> 0.7 angstrom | 1.03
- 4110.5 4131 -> 0.7 angstrom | 1.03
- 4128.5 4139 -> 0.1 angstrom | 1.06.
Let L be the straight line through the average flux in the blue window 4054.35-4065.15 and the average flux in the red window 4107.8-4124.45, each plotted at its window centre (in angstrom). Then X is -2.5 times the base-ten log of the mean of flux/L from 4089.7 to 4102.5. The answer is 0.20 mag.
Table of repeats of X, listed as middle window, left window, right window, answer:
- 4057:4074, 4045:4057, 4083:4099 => 0.028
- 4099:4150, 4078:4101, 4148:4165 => 0.033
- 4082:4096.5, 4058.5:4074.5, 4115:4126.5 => 0.057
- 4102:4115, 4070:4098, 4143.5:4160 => 0.170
